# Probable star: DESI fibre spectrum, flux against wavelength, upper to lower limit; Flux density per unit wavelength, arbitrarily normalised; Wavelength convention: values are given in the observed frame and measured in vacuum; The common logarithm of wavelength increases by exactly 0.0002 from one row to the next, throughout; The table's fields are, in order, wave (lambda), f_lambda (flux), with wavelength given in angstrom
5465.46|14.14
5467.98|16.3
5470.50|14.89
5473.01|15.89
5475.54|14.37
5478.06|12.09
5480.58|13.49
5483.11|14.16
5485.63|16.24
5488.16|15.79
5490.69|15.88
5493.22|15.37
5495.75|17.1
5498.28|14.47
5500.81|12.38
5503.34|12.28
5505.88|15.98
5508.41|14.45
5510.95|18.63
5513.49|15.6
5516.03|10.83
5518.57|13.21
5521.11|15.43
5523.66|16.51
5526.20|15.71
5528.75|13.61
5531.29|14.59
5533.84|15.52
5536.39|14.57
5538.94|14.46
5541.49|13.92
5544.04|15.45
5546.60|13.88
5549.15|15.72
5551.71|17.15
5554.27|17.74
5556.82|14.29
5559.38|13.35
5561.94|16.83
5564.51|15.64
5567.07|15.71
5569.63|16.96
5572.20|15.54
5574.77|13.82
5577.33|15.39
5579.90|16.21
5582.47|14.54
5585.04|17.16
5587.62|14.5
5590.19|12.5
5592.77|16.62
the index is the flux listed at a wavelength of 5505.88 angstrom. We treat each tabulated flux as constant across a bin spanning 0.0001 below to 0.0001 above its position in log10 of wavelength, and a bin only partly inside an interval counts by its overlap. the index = 15.98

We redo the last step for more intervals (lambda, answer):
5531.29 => 14.59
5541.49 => 13.92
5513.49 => 15.6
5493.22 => 15.37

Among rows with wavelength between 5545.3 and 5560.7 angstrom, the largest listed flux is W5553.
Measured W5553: 17.74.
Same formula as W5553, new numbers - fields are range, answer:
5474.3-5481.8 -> 14.37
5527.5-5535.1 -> 15.52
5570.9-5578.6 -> 15.54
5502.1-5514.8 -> 18.63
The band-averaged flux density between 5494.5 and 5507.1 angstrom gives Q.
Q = 14.4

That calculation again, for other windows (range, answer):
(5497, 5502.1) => 13.5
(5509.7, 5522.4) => 14.7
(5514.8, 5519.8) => 12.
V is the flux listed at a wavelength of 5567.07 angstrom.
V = 15.71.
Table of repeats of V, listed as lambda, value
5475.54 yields 14.37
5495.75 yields 17.1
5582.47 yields 14.54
